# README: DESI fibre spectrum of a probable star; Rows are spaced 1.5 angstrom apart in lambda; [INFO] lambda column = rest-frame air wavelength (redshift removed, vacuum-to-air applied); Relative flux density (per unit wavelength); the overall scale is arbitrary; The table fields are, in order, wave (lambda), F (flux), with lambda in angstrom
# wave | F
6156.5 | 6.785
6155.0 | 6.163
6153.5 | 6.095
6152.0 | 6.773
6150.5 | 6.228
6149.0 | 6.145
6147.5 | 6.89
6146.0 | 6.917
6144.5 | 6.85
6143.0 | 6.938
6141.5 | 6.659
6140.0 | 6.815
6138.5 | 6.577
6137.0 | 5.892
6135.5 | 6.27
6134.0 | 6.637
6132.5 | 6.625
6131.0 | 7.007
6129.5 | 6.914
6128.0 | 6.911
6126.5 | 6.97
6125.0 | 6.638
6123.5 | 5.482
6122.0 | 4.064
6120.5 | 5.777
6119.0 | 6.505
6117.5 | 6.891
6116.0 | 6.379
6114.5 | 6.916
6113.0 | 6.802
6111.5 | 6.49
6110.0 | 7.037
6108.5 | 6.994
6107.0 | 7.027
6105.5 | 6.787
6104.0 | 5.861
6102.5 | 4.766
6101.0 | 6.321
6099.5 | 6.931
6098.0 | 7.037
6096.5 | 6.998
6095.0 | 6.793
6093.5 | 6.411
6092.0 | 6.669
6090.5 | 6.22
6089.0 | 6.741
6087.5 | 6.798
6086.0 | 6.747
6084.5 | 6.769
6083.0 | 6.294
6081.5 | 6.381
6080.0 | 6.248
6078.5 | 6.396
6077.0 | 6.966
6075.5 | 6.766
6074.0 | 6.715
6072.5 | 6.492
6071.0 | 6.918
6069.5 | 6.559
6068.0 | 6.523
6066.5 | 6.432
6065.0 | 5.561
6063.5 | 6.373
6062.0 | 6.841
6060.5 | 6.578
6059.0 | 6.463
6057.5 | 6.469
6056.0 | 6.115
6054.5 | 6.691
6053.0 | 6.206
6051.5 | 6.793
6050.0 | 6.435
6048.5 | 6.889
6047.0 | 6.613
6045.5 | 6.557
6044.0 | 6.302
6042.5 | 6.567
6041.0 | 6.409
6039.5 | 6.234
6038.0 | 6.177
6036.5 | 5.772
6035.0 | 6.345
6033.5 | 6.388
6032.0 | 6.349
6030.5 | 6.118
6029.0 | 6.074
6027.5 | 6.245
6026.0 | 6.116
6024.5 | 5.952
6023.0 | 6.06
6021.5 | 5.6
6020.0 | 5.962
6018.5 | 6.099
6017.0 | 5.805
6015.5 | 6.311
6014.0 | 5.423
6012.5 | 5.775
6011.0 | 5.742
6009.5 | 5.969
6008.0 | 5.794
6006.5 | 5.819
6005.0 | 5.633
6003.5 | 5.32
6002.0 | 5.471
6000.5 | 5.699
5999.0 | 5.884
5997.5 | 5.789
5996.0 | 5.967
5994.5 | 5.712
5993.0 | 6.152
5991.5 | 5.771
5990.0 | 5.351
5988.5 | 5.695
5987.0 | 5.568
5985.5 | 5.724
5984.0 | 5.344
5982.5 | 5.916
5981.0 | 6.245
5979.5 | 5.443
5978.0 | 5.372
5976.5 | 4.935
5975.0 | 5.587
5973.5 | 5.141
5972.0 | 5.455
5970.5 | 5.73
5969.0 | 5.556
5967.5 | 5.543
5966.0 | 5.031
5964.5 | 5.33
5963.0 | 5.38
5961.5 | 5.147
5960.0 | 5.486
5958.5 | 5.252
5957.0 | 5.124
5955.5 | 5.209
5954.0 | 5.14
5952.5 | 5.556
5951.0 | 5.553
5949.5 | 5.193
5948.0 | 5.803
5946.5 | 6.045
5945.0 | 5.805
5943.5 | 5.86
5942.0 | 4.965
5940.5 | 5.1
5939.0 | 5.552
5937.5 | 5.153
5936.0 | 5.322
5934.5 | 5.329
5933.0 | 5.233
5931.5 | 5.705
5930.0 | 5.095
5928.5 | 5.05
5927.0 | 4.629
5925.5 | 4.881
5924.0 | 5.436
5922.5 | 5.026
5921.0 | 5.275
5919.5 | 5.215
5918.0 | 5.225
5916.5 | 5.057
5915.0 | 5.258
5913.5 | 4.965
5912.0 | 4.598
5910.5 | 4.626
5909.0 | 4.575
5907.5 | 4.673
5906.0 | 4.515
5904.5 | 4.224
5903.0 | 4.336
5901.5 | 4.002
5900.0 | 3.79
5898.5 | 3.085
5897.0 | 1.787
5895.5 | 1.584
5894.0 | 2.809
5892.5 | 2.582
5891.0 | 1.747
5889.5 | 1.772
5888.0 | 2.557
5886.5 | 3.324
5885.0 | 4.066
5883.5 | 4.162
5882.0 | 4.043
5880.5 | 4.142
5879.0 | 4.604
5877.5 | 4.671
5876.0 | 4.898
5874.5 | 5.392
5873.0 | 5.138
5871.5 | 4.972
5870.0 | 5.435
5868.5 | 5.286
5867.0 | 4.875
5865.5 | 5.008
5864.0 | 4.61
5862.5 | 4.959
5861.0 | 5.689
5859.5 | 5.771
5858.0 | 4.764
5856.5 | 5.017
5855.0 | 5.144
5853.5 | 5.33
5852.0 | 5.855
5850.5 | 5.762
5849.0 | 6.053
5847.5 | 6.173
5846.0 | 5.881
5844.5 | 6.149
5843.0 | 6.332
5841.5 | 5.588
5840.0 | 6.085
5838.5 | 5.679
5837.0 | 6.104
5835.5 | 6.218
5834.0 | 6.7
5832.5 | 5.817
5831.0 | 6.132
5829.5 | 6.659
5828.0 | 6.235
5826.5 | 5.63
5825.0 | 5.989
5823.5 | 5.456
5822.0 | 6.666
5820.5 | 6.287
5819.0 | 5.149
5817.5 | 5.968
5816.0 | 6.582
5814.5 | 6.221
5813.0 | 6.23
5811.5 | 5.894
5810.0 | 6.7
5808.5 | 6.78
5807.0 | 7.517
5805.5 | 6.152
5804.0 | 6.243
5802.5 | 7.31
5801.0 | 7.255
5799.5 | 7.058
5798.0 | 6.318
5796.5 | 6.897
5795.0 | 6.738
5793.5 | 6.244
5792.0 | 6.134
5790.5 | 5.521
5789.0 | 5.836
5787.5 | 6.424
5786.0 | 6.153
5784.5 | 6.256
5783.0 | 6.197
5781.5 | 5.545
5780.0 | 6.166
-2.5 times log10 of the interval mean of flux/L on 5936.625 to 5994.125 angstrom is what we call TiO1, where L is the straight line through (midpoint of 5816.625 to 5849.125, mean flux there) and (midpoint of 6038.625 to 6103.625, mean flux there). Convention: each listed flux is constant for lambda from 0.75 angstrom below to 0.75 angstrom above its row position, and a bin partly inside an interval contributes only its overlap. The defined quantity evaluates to 0.15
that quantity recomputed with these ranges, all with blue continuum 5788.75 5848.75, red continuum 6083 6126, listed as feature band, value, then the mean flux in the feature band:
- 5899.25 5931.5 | 0.30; 4.8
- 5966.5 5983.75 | 0.15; 5.53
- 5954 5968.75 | 0.20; 5.28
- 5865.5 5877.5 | 0.23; 5.1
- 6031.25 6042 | 0.03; 6.25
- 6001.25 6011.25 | 0.13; 5.68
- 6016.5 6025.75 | 0.08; 5.93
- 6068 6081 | -0.03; 6.62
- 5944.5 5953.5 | 0.13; 5.64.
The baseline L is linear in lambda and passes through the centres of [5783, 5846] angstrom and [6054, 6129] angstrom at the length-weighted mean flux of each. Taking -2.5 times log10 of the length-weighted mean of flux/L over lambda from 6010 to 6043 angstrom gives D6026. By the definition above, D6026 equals 0.07 mag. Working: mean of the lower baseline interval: 6.27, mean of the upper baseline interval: 6.49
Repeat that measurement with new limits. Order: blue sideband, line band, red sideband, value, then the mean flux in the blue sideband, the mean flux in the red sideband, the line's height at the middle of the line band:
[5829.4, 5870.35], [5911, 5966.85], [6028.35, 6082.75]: 0.142 mag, 5.67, 6.44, 6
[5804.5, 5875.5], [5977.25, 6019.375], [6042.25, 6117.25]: 0.102 mag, 5.83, 6.55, 6.31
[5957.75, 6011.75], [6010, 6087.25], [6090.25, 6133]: -0.050 mag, 5.58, 6.49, 6.04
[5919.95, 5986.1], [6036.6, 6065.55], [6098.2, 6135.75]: -0.071 mag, 5.38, 6.45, 6.02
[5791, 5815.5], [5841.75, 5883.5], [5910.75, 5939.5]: 0.128 mag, 6.59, 5.15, 5.89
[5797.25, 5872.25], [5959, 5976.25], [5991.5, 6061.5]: 0.128 mag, 5.95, 6.1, 6.06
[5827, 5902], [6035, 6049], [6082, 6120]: -0.039 mag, 4.81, 6.6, 6.15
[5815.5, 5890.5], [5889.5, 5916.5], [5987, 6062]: 0.441 mag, 5.32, 6.08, 5.54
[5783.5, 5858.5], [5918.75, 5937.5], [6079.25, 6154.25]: 0.209 mag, 6.15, 6.52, 6.28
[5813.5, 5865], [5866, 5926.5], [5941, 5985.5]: 0.319 mag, 5.84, 5.46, 5.66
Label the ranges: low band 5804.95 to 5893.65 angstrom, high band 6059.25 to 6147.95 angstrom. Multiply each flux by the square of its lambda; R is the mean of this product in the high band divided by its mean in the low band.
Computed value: 1.3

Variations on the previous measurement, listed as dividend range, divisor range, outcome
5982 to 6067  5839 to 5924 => 1.38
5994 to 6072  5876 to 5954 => 1.42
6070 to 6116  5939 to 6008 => 1.24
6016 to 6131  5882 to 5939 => 1.59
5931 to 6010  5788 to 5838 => 0.92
